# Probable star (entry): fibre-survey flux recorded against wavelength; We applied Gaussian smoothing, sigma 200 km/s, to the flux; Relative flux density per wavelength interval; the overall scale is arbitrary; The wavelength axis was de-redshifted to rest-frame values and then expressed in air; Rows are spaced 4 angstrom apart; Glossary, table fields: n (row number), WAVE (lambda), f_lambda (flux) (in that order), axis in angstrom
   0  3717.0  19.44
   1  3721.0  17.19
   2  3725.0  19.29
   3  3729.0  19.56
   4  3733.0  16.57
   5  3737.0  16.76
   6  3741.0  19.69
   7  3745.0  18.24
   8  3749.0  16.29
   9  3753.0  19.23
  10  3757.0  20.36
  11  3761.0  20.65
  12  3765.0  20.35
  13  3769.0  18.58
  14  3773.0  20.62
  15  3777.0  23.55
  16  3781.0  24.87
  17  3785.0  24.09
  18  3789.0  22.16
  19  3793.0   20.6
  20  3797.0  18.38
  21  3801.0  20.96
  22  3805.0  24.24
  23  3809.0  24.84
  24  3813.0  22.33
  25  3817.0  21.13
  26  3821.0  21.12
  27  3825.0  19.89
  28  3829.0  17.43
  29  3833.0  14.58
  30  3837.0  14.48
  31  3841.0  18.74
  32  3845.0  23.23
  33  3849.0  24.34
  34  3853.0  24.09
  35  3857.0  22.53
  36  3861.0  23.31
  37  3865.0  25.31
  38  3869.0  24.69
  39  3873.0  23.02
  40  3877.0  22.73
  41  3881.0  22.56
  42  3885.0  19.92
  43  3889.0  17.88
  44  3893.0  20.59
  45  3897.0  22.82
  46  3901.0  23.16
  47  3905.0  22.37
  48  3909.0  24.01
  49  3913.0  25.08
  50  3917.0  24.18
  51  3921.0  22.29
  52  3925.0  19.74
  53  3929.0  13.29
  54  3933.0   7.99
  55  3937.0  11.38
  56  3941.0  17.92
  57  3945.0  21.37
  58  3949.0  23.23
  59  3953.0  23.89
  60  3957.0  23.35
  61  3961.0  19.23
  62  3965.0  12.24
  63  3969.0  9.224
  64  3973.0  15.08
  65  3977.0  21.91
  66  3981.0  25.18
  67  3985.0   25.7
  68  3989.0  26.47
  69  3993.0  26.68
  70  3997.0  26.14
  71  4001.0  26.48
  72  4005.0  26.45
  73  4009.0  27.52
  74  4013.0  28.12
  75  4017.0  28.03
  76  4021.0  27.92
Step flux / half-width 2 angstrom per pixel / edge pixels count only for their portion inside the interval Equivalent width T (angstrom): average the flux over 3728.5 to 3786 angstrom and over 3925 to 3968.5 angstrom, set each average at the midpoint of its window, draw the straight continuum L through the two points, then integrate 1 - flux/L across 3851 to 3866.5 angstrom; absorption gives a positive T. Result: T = -4.5 angstrom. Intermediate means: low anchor 19.9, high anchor 17.2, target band 23.8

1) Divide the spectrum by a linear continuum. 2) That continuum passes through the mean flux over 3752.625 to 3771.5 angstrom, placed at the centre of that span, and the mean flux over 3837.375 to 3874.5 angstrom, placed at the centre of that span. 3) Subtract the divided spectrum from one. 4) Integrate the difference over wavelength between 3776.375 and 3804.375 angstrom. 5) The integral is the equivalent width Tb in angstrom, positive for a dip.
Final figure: -1.8 angstrom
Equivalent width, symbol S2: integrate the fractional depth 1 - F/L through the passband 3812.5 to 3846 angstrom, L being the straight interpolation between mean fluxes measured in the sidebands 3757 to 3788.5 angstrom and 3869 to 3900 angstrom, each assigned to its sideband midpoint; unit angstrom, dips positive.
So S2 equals 4.2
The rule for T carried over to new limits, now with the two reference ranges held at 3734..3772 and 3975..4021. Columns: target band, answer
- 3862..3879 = -1.1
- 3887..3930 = 3.7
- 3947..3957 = 0.6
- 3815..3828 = 0.3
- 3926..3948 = 8.5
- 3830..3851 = 2.5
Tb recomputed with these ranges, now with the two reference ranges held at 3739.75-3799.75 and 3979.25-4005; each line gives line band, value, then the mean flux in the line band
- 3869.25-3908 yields 2.7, 21.9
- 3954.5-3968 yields 4.0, 17.8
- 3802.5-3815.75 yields -1.2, 23.5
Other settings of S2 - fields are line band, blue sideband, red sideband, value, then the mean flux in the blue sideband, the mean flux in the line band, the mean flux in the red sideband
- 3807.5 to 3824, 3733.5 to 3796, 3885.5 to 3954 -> -1.6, 20.3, 22.1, 20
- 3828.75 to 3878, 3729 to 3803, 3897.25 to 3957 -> -3.4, 20.1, 21.5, 20.2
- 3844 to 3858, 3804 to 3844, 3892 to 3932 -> -2.3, 19.9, 23.6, 21.4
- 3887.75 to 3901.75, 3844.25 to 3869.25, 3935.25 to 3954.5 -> 0.6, 23.9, 21.1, 19.6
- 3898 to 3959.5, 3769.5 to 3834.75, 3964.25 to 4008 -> 4.9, 21.3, 20.3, 22.4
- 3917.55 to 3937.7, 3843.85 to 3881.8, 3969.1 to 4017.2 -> 6.9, 23.6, 15.8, 24.6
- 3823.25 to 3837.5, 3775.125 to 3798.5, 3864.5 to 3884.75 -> 3.8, 22.4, 16.8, 23.2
